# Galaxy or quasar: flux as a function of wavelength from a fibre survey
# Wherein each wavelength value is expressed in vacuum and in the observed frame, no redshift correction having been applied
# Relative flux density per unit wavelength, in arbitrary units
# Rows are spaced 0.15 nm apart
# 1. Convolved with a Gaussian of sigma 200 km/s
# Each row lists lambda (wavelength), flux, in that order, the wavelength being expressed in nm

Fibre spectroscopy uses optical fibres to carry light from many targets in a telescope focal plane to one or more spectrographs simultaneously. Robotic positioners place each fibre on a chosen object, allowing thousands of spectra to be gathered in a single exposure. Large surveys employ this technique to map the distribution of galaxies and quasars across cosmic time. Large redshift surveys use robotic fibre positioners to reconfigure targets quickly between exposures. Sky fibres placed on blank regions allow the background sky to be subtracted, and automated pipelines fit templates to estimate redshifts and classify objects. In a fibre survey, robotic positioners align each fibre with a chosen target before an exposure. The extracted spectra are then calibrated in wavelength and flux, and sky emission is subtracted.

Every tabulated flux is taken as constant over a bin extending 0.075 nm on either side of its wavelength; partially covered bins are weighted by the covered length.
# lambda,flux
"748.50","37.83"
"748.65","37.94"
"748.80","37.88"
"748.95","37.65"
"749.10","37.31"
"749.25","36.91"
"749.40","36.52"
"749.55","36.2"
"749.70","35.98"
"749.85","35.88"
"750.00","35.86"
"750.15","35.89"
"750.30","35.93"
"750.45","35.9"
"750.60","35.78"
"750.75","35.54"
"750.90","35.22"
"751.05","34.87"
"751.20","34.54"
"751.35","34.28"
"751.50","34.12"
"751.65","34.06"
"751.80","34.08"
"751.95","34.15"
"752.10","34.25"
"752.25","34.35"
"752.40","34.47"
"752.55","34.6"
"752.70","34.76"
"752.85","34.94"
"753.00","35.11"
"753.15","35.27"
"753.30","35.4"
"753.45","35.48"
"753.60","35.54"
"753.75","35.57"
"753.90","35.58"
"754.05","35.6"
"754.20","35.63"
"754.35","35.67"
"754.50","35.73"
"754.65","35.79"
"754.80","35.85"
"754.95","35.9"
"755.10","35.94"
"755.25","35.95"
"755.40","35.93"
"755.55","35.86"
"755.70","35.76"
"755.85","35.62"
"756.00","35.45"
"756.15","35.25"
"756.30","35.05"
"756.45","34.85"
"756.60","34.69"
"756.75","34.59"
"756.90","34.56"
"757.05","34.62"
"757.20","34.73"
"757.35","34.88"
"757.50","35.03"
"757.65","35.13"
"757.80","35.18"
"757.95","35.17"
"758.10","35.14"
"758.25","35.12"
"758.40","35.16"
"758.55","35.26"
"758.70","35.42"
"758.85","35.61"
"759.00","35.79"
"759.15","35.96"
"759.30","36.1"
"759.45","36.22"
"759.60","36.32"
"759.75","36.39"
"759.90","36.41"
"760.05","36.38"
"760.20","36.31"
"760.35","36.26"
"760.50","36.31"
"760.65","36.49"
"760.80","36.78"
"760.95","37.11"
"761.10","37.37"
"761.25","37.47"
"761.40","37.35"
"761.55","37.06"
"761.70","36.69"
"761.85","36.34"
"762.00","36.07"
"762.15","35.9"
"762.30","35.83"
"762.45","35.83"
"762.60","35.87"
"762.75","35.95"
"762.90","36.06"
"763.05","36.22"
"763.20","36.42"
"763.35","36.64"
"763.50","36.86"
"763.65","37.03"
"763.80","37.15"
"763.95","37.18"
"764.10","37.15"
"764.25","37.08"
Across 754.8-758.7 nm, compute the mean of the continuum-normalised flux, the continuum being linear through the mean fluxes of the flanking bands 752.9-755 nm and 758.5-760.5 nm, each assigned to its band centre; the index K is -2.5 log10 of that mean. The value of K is 0.017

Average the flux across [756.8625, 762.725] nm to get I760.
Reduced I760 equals 35.9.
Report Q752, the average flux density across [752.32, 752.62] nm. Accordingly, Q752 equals 34.5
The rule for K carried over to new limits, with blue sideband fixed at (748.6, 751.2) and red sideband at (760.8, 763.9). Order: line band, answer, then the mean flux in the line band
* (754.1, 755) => 0.02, 35.8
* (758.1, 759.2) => 0.03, 35.4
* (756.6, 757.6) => 0.05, 34.7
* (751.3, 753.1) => 0.06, 34.4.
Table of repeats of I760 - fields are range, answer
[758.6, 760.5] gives 36.1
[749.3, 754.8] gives 35.3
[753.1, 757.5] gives 35.4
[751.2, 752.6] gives 34.3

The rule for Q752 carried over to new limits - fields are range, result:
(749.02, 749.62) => 36.7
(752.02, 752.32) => 34.3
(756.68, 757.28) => 34.6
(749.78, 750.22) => 35.9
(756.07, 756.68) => 35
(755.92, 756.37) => 35.3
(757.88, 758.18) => 35.2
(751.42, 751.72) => 34.1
